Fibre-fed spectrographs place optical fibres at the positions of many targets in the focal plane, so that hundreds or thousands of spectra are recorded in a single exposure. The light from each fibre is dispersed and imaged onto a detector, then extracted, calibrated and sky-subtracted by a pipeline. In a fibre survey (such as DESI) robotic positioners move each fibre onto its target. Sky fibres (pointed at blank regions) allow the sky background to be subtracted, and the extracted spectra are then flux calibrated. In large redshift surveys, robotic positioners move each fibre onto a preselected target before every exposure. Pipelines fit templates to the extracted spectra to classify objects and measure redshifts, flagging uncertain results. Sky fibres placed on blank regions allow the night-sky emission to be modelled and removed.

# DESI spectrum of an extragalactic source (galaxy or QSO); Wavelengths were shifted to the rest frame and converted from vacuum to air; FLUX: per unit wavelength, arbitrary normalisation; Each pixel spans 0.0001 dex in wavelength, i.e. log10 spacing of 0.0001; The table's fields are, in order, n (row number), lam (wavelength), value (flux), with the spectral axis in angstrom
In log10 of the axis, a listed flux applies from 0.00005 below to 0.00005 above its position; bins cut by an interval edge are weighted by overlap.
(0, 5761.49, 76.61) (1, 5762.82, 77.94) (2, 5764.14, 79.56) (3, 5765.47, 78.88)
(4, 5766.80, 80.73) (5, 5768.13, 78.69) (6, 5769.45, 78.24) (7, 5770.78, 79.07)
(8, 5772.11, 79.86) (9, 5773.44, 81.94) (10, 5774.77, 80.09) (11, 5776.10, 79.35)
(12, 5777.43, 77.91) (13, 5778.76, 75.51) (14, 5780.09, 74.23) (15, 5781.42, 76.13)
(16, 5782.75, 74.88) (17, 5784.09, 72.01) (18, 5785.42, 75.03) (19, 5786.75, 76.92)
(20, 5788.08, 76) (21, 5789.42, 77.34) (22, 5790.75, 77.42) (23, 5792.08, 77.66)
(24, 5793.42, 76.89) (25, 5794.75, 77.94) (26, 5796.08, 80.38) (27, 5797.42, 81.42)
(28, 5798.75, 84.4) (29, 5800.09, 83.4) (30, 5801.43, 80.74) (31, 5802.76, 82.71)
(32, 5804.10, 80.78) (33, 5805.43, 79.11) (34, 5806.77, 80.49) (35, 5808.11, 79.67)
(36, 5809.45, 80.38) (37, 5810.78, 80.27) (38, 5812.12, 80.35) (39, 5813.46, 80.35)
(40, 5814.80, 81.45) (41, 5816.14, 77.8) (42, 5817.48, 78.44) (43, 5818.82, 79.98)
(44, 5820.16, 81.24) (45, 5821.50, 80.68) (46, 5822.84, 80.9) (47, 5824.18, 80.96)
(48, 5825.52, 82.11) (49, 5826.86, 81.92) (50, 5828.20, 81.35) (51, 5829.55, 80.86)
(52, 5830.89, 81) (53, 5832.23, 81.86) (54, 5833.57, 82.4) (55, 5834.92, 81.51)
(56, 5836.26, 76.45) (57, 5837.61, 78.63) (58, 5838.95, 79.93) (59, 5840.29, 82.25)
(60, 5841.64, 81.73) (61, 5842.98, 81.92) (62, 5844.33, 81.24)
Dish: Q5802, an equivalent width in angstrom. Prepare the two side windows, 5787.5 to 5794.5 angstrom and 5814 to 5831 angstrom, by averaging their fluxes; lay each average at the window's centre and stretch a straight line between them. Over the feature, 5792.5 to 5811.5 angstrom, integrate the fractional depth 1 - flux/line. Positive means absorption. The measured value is -0.5 angstrom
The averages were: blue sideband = 77.1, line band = 80.6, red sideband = 80.6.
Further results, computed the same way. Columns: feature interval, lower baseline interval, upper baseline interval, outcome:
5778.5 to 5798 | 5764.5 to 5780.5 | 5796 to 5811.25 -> 0.8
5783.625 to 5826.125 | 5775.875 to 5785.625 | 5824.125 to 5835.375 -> -0.6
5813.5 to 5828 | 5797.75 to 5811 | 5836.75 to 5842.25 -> 0.1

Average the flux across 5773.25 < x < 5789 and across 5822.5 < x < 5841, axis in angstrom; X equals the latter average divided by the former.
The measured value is 1.06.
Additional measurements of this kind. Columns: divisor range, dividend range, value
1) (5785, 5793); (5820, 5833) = 1.06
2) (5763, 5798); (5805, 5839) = 1.03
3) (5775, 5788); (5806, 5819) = 1.05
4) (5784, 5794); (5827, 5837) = 1.06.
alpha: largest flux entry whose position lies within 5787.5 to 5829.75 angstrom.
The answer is 84.4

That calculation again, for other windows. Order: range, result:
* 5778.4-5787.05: 76.92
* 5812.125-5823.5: 81.45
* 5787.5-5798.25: 81.42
